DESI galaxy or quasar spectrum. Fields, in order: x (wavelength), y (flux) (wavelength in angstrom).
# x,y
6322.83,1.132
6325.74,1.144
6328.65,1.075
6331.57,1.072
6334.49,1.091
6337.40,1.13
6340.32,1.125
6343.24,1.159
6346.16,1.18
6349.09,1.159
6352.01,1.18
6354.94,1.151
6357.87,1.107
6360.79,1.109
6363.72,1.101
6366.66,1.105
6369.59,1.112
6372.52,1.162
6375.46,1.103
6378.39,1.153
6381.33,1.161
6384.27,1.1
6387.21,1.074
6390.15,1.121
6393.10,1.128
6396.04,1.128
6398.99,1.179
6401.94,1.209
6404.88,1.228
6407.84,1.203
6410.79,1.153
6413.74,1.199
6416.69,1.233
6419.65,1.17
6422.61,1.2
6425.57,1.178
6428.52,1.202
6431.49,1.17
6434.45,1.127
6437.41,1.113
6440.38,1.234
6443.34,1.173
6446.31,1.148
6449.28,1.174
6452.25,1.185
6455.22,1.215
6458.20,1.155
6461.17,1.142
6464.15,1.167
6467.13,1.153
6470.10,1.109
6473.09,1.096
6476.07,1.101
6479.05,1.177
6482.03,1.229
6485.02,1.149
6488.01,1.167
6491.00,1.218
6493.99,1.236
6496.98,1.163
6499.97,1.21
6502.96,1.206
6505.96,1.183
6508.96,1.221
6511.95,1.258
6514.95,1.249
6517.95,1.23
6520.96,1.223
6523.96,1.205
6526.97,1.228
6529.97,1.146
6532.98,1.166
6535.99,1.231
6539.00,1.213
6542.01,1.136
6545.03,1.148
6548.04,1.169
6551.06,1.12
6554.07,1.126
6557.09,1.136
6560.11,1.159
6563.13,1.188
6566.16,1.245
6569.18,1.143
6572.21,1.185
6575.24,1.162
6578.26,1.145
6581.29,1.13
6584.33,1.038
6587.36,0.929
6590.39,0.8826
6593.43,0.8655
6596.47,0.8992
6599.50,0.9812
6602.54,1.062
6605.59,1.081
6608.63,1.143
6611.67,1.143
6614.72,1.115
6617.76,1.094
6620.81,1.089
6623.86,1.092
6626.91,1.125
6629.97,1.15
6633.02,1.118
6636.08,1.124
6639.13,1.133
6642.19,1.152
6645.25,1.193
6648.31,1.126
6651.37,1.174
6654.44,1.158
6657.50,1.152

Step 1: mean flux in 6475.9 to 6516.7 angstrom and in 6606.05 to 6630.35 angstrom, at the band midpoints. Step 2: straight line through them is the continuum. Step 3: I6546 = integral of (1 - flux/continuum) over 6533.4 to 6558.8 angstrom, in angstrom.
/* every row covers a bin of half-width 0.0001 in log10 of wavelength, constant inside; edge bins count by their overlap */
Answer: 0.1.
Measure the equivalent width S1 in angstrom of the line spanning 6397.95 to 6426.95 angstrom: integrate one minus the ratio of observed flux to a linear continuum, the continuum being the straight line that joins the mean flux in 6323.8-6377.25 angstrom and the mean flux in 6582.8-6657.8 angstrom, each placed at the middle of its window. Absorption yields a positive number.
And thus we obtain -2.08 angstrom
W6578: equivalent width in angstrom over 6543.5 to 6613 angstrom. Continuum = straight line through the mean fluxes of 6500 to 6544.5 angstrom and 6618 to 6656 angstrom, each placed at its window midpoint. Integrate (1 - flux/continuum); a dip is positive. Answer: 4.8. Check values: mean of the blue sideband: 1.21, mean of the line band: 1.09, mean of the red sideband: 1.13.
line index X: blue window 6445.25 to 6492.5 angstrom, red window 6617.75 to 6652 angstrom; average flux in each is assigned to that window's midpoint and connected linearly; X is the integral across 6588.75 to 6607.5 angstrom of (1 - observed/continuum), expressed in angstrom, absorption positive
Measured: 2.8 angstrom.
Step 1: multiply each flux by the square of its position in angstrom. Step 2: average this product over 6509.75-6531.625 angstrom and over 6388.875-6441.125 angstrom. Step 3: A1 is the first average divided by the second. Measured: 1.1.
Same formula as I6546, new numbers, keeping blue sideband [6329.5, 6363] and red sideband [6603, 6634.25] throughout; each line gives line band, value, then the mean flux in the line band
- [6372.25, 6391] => 0.1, 1.12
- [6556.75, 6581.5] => -1.2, 1.17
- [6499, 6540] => -3.4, 1.21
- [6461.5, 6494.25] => -1.1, 1.16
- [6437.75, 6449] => -0.5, 1.18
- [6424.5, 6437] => -0.4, 1.16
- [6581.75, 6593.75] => 1.7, 0.952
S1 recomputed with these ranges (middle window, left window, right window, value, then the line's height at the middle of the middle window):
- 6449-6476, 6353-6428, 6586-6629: -0.9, 1.11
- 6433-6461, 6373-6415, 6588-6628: -1.1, 1.13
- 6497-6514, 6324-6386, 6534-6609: -1.6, 1.11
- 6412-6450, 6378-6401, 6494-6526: -0.6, 1.16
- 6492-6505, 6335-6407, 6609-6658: -0.8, 1.14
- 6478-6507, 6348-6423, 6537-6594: -1.6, 1.13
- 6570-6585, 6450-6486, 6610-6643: -0.1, 1.13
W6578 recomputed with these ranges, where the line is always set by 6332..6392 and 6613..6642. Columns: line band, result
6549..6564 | -0.3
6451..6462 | -0.5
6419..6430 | -0.6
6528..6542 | -0.8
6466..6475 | 0.1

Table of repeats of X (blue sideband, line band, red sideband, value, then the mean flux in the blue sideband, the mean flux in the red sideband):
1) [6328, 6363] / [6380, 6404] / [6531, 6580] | -0.05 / 1.13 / 1.17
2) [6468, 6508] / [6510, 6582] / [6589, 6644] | -3.50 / 1.17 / 1.07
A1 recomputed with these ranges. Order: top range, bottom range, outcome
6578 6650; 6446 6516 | 0.95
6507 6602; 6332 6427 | 1.04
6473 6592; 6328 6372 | 1.09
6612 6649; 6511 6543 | 0.96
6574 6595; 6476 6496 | 0.88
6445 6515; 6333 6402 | 1.08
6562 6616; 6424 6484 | 0.96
